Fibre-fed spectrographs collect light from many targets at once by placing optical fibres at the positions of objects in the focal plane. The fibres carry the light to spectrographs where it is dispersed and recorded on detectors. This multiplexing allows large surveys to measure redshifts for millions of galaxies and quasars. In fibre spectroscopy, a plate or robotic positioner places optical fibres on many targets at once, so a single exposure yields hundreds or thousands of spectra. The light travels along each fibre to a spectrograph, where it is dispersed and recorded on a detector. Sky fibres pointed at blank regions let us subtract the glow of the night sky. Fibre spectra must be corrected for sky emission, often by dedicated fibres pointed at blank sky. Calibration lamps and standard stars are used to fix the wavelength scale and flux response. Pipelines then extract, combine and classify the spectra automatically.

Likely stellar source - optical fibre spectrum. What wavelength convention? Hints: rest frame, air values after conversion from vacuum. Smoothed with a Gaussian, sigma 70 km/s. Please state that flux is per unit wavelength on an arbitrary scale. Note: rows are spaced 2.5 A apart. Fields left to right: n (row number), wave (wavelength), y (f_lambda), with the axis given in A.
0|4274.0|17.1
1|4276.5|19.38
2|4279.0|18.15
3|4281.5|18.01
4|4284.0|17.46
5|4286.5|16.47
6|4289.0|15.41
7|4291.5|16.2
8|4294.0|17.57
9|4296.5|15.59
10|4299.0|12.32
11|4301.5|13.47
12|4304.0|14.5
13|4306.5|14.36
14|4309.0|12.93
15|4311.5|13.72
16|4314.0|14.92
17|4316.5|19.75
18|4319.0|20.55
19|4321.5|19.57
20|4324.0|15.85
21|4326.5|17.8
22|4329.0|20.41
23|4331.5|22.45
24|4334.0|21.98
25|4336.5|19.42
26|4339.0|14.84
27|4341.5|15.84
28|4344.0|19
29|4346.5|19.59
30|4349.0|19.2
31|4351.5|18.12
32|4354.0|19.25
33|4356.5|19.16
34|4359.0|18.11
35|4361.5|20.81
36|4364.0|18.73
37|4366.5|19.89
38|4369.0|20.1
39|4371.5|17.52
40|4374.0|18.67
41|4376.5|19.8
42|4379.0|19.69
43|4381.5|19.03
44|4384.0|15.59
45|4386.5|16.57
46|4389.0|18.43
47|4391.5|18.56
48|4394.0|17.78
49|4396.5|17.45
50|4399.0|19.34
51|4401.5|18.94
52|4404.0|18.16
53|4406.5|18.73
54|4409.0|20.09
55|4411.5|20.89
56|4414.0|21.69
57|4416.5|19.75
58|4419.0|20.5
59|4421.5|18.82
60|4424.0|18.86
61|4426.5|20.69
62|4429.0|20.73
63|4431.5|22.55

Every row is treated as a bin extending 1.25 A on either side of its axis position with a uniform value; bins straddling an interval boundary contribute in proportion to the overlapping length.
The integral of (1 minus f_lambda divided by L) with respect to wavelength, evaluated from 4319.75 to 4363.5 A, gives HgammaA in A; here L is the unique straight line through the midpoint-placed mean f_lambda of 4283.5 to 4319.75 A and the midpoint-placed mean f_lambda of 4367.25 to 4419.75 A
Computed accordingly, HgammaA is -4.9 A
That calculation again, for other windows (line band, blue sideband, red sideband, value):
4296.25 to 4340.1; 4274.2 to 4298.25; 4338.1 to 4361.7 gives 1.9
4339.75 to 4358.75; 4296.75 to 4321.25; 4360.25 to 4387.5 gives -1.1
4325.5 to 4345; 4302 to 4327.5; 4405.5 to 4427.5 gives -2.2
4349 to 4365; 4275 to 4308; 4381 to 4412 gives -1.4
